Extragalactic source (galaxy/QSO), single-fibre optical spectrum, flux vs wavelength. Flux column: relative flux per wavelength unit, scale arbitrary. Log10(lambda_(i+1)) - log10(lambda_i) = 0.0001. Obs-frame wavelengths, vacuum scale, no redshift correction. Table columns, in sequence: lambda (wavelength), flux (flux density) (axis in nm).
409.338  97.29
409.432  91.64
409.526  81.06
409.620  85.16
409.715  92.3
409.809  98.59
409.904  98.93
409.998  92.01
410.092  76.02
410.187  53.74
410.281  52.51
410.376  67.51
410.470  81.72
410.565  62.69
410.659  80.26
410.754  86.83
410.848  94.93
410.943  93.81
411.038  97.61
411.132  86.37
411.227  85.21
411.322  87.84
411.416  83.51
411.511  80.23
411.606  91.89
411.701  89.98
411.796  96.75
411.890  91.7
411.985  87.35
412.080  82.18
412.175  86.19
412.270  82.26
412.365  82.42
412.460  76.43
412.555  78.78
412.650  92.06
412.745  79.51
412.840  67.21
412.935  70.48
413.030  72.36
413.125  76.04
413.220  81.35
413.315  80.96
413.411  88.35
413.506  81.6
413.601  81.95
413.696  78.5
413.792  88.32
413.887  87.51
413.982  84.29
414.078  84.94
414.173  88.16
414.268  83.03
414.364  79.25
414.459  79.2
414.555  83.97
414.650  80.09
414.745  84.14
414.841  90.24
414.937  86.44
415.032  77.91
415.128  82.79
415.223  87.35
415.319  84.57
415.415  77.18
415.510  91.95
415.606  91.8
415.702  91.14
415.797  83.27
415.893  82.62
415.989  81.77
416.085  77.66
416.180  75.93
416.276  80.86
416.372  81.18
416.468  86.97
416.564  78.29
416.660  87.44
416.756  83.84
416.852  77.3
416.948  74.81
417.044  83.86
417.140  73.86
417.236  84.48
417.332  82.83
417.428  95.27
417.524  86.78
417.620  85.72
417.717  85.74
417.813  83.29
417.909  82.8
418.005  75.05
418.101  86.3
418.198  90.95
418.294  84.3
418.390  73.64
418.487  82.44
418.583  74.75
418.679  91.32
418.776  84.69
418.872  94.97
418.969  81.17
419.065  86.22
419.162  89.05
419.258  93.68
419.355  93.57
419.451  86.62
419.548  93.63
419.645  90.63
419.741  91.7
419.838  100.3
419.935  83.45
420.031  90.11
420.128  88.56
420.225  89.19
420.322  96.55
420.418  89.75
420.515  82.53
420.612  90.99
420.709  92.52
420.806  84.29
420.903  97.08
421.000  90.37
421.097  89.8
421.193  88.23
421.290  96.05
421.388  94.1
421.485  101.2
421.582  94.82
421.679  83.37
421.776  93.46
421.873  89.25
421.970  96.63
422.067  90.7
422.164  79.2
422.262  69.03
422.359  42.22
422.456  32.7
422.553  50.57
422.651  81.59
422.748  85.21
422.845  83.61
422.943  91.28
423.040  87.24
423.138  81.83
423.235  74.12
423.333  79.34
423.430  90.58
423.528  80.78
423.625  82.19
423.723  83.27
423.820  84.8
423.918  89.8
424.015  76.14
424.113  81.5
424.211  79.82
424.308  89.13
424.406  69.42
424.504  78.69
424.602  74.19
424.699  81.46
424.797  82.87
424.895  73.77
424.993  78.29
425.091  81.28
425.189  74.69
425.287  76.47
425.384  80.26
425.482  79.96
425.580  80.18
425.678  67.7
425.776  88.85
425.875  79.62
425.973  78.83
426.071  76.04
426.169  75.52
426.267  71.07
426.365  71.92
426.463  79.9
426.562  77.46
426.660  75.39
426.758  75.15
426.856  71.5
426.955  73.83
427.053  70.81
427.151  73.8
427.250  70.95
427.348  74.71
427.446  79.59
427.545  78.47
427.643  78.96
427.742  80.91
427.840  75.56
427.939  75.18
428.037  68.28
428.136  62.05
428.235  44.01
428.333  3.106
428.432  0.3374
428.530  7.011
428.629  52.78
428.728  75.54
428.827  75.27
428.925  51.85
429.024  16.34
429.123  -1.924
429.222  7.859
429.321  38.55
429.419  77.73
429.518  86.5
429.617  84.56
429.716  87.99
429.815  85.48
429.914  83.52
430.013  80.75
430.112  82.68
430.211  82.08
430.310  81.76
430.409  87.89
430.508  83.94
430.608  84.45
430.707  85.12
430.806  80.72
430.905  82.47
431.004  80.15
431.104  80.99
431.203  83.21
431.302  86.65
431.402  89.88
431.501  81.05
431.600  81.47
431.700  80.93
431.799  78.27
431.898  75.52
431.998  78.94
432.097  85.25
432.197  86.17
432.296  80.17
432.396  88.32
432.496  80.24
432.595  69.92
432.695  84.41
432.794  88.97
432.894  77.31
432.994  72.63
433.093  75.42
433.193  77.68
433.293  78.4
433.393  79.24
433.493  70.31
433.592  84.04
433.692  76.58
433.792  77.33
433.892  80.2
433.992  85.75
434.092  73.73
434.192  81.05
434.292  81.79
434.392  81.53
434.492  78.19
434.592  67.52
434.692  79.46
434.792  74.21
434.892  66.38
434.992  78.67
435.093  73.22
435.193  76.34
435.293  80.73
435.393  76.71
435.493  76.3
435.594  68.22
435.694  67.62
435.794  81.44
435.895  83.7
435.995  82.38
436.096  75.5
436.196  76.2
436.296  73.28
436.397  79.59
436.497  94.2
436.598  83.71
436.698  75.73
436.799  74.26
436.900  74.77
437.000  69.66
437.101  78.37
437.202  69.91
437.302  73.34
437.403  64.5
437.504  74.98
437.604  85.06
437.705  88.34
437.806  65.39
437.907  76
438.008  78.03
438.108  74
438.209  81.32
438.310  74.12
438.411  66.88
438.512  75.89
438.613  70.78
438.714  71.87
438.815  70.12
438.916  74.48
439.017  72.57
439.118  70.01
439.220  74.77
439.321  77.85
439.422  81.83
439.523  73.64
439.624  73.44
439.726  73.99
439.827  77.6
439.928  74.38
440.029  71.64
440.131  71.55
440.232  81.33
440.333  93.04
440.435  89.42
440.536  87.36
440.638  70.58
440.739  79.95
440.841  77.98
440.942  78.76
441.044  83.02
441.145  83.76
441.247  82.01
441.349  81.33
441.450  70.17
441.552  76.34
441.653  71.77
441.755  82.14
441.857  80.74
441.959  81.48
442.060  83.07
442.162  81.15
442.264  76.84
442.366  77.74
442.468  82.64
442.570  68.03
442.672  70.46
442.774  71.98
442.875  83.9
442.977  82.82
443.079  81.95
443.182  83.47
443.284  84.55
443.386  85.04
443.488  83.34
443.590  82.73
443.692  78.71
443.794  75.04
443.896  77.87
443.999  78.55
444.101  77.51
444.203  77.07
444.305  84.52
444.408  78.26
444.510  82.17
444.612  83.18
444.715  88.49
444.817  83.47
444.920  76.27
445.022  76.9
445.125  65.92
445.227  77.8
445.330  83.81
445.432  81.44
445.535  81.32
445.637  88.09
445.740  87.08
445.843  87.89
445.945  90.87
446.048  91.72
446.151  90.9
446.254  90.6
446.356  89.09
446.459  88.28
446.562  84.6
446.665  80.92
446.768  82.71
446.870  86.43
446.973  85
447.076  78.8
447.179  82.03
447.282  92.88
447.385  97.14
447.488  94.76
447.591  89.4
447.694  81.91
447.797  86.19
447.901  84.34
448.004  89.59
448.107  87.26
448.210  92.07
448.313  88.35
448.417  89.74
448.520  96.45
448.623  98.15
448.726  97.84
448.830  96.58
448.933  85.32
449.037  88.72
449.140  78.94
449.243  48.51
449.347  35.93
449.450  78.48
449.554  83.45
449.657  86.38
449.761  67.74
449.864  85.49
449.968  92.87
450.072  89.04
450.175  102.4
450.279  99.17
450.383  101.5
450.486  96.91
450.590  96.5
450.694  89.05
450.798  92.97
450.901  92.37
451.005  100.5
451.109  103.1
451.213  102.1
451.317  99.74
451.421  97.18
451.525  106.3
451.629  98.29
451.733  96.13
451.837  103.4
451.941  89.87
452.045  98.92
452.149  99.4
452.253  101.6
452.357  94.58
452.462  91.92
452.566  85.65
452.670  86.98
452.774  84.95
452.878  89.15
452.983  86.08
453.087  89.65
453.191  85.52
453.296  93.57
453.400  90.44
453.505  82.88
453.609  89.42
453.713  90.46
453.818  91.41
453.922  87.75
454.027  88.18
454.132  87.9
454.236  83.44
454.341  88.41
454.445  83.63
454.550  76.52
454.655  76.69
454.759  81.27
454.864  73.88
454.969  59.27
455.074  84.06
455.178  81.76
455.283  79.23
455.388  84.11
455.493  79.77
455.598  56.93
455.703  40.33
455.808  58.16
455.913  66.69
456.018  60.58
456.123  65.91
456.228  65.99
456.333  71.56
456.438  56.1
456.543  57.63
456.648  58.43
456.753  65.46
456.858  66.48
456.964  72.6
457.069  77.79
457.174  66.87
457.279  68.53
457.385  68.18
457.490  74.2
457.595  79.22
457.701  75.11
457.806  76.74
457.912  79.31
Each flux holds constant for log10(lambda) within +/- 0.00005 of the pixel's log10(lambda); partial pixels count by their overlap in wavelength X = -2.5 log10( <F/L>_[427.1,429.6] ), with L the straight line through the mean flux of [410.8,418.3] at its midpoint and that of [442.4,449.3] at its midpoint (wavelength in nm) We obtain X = 0.47 mag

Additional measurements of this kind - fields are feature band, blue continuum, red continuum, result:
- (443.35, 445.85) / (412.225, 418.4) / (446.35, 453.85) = 0.099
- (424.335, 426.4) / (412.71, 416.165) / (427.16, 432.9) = -0.047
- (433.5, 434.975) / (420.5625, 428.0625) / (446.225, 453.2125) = 0.083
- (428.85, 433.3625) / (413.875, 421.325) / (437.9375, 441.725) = 0.067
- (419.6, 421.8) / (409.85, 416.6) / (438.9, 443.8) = -0.121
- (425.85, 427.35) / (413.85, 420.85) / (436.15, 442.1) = 0.098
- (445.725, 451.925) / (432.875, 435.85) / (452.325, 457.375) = -0.163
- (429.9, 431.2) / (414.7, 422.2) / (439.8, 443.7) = 0.003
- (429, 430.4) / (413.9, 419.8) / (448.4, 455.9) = 0.288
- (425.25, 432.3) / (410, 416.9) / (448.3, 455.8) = 0.184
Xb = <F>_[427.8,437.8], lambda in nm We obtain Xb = 73.3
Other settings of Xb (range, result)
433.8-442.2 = 77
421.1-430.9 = 73.7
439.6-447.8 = 81.6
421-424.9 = 81.5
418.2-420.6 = 88.1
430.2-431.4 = 83.5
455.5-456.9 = 61.4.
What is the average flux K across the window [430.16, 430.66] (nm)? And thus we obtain 84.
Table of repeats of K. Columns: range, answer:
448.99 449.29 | 72.4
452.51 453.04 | 86.7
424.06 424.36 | 83.2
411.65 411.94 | 92.8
